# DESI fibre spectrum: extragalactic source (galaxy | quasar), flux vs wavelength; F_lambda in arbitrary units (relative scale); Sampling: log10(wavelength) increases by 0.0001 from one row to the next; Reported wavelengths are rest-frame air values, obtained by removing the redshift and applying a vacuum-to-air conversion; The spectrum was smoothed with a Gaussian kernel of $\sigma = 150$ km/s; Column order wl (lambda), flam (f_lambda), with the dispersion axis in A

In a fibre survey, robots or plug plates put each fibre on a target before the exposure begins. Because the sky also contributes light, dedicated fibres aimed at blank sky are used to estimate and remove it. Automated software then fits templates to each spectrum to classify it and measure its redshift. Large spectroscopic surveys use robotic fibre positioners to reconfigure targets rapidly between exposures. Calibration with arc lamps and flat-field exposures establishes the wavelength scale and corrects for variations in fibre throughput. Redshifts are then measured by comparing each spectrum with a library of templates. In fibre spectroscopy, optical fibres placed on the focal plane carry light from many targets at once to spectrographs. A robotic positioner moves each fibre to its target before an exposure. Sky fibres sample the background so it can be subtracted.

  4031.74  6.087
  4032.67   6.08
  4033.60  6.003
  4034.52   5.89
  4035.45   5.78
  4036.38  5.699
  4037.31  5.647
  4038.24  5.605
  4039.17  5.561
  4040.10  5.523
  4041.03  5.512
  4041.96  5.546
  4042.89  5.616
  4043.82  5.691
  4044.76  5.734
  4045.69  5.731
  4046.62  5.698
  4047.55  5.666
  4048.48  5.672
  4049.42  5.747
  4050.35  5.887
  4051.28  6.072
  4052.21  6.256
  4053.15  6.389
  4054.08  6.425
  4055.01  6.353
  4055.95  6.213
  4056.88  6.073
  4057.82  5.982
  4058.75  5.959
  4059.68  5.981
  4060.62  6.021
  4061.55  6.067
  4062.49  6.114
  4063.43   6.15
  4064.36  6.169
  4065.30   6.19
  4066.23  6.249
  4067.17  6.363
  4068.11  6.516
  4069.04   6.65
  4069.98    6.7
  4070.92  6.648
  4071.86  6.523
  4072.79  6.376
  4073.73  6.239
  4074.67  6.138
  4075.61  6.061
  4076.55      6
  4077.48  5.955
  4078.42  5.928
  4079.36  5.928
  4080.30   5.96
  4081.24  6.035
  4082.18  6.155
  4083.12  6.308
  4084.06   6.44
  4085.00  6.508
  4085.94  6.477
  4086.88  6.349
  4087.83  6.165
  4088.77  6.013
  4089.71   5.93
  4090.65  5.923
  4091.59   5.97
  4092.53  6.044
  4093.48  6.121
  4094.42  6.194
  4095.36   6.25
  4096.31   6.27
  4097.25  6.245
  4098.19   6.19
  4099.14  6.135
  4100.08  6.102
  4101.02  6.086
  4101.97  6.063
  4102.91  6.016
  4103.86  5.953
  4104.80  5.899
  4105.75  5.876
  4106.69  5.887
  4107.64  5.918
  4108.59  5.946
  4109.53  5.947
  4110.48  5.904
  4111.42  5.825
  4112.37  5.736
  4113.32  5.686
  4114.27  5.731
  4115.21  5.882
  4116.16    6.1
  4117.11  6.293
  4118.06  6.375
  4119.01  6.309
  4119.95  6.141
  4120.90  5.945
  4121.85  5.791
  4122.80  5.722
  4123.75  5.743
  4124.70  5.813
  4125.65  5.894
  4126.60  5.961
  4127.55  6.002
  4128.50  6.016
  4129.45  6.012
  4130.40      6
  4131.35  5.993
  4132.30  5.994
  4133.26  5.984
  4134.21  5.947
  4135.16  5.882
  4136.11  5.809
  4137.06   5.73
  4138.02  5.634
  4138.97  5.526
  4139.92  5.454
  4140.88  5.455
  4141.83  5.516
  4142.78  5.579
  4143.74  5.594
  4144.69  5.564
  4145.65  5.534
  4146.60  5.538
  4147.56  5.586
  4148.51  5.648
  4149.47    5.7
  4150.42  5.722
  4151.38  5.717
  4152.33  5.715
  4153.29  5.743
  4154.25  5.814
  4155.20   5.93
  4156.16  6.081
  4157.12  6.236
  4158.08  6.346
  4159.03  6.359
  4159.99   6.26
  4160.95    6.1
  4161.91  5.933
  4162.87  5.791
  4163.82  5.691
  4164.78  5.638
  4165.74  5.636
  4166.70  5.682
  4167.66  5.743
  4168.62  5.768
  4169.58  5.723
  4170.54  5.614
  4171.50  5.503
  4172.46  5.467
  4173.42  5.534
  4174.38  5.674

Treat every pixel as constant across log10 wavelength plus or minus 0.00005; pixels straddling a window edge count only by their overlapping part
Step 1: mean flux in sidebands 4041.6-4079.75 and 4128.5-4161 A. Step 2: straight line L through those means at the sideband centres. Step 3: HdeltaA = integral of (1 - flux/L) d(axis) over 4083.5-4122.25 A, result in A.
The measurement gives -0.7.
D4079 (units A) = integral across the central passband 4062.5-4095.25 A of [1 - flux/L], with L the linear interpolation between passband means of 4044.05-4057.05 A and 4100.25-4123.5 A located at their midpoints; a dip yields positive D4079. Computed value -1.3 A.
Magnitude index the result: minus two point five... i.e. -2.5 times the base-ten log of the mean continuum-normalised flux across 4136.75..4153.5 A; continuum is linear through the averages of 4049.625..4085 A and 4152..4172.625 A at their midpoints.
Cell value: 0.06 mag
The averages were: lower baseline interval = 6.2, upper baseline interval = 5.86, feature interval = 5.6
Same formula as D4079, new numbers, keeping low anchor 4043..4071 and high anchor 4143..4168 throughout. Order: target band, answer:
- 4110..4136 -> -0.2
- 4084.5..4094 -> -0.2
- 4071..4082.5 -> -0.2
